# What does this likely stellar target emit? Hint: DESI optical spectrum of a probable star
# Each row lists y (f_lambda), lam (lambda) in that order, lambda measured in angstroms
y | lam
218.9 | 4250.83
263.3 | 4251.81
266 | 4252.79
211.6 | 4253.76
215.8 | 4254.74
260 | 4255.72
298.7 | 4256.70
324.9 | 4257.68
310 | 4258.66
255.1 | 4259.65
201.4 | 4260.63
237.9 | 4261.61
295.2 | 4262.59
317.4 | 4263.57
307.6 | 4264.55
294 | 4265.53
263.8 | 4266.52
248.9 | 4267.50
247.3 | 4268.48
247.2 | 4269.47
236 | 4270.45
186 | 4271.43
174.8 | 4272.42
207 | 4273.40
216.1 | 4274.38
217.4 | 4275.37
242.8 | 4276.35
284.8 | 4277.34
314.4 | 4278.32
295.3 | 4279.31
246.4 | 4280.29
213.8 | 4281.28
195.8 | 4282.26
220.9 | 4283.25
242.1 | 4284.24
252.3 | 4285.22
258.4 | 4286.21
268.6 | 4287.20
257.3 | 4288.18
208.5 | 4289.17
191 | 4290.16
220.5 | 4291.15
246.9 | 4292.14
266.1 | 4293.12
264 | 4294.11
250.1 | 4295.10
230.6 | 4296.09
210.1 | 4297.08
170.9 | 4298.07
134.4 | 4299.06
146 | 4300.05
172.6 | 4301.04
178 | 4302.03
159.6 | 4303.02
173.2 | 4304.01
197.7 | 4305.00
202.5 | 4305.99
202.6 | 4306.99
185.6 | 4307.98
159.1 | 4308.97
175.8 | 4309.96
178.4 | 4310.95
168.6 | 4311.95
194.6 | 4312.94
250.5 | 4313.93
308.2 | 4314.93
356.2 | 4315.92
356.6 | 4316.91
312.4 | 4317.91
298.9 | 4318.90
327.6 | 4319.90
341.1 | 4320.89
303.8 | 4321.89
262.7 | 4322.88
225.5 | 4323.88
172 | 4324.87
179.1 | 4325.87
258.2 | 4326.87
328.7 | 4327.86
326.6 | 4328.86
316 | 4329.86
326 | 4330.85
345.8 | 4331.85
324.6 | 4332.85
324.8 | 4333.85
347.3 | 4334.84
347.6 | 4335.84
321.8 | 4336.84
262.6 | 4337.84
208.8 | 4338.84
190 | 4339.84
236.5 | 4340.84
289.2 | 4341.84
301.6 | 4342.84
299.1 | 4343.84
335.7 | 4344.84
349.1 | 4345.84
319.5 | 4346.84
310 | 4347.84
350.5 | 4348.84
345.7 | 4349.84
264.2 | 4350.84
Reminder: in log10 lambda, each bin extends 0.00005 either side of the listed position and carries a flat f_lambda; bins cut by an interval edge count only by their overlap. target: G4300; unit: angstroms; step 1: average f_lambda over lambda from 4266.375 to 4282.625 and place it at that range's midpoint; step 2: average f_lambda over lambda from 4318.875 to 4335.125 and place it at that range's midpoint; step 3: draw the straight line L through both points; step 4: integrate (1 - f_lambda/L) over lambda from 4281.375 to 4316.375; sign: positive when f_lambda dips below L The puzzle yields 6.50 angstroms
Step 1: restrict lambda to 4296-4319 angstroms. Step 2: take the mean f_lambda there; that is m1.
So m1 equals 212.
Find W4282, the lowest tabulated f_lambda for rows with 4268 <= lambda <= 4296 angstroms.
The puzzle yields 174.8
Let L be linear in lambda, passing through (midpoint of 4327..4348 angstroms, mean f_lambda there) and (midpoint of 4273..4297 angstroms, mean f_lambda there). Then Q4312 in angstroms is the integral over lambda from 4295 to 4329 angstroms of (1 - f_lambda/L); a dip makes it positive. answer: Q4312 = 5.6 angstroms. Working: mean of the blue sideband 242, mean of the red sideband 304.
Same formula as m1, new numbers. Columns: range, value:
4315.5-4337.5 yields 304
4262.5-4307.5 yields 229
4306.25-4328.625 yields 252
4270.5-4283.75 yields 232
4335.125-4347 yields 289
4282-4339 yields 247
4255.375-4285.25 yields 253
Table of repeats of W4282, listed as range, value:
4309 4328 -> 168.6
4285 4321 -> 134.4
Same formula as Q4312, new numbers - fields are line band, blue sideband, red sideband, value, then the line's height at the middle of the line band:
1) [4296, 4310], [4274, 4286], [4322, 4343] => 4.42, 261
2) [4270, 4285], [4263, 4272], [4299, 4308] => 0.19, 237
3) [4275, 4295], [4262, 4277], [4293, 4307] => -2.29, 221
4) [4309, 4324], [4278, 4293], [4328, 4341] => 0.61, 279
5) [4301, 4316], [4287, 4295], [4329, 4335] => 4.22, 278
